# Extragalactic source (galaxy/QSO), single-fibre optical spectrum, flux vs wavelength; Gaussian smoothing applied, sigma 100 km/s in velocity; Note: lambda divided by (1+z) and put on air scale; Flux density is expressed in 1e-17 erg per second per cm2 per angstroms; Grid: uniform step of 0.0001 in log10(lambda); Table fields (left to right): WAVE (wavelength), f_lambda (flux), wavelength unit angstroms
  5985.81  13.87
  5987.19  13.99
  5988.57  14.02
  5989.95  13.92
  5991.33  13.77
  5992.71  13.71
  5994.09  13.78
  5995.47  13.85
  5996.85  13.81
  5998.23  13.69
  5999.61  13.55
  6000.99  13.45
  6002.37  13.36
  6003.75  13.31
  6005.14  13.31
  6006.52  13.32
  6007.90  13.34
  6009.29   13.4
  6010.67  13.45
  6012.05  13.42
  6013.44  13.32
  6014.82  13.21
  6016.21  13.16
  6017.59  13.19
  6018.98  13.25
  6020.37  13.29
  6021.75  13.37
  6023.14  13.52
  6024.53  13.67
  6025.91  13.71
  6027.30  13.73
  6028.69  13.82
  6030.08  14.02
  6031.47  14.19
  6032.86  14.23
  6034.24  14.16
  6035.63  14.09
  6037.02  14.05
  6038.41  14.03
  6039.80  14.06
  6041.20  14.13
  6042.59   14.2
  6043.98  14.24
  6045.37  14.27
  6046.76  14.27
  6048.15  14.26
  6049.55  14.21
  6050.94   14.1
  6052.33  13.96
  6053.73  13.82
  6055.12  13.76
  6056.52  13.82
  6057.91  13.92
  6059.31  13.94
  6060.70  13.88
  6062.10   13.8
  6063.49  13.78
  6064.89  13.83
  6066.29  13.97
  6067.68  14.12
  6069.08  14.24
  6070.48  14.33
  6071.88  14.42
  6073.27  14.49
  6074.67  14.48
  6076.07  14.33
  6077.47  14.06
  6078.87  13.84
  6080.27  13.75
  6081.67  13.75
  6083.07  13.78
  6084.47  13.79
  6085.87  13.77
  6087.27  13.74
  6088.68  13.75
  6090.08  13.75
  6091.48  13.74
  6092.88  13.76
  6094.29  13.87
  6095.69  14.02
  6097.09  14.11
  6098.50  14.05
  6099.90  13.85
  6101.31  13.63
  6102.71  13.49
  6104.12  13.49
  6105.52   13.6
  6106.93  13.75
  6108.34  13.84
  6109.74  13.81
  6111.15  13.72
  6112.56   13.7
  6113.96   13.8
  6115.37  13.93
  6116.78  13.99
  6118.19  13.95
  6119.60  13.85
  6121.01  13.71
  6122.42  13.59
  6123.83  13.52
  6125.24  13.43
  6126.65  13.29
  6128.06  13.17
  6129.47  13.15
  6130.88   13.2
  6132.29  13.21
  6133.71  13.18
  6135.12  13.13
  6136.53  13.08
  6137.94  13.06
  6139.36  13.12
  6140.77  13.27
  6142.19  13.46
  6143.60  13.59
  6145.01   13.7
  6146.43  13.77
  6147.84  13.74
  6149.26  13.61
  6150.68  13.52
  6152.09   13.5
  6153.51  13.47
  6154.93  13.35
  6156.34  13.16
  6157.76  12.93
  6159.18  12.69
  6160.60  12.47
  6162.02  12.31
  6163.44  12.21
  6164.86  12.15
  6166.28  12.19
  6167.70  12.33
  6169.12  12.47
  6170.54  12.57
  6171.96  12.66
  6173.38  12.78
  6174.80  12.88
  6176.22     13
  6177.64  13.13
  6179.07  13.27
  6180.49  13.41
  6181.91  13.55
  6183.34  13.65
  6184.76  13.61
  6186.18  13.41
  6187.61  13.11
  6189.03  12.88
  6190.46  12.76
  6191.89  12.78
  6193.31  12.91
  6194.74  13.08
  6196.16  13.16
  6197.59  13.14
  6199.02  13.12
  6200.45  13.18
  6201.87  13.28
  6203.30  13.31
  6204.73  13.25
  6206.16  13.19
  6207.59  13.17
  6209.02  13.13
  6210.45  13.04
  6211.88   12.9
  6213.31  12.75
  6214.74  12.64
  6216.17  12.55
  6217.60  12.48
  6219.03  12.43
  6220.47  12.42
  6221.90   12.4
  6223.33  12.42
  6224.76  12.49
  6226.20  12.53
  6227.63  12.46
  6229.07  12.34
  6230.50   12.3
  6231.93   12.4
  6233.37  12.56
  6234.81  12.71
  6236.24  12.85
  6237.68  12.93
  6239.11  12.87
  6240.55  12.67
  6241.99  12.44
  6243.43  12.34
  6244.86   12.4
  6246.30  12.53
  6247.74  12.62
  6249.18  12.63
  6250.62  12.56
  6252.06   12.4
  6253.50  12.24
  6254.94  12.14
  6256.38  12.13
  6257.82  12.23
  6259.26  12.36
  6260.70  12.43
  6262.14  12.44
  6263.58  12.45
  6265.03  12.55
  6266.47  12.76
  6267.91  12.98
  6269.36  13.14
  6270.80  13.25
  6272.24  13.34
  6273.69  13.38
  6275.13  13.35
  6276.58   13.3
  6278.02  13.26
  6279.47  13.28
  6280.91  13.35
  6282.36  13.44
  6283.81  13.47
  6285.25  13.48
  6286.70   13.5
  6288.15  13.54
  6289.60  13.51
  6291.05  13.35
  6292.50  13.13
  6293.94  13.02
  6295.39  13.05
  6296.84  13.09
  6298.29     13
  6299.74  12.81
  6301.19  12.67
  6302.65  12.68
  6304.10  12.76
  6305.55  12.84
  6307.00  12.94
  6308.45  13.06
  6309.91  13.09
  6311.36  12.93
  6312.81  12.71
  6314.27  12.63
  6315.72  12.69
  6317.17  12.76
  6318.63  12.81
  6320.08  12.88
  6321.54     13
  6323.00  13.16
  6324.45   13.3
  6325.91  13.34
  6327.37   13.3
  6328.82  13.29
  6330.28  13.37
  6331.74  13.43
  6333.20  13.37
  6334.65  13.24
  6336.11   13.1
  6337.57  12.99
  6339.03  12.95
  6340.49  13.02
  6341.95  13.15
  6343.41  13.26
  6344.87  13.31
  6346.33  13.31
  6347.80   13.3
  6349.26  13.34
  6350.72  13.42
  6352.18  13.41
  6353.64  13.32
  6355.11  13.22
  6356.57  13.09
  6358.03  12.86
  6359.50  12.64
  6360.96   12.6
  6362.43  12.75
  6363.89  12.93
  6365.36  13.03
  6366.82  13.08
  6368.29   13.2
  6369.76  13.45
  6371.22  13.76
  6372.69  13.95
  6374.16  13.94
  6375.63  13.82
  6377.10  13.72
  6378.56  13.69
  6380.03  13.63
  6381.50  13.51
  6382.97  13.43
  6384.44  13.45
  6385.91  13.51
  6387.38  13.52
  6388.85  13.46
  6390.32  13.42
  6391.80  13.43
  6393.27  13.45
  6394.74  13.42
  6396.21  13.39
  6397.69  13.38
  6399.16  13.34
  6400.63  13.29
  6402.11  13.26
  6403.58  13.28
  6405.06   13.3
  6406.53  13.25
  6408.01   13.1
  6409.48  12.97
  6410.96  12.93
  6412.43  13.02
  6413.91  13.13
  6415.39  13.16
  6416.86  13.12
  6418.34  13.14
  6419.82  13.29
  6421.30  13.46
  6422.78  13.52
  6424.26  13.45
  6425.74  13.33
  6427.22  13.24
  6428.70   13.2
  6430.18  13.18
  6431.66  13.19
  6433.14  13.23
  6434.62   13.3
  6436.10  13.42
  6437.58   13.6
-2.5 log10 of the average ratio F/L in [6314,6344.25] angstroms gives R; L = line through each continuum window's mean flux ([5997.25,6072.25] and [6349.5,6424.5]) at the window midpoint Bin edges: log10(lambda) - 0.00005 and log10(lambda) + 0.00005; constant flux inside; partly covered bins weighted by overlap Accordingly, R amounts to 0.02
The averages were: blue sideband 13.8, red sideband 13.3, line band 13.1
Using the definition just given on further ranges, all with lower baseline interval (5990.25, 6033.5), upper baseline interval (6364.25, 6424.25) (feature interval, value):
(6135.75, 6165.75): 0.03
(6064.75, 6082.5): -0.05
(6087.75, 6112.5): -0.02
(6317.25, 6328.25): 0.03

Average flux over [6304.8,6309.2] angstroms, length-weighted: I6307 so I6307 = 12.9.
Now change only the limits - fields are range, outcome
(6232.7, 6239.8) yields 12.8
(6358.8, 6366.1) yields 12.8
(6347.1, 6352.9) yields 13.4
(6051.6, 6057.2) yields 13.8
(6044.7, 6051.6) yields 14.2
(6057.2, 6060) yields 13.9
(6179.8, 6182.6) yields 13.5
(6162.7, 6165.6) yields 12.2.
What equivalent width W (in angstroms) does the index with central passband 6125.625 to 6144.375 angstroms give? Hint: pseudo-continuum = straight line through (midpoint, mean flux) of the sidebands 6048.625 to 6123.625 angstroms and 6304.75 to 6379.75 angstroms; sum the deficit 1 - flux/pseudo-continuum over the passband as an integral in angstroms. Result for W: 0.7 angstroms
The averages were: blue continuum 13.9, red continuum 13.2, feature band 13.2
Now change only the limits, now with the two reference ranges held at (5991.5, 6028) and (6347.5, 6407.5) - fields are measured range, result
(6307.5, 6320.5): 0.5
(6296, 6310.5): 0.5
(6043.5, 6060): -0.7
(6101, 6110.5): -0.2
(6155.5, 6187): 1.3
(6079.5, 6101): -0.6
